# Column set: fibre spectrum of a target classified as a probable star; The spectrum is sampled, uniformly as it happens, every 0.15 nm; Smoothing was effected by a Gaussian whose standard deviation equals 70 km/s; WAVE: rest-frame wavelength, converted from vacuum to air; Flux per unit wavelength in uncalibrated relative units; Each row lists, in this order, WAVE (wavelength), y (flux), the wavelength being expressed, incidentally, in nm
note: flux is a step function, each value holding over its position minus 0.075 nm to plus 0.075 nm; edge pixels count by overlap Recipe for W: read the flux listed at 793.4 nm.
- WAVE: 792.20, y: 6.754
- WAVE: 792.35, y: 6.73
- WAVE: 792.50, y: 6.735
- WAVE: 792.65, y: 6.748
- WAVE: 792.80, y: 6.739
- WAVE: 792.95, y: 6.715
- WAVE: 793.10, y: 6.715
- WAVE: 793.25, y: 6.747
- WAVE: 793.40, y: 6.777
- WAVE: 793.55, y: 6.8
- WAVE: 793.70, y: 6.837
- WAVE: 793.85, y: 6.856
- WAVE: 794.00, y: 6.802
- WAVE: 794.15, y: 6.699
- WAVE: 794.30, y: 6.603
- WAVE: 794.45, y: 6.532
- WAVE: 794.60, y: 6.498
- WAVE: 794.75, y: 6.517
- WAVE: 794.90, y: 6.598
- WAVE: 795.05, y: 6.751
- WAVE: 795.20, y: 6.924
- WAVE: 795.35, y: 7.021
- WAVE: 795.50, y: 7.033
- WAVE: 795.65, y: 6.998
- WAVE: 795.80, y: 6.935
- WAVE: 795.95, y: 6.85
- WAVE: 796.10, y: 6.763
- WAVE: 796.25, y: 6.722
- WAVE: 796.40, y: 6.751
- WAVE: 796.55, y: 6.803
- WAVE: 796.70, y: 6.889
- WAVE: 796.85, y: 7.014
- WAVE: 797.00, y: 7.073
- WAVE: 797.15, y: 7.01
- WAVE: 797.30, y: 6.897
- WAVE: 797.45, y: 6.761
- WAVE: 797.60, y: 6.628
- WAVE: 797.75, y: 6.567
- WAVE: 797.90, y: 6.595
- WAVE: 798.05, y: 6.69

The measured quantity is 6.777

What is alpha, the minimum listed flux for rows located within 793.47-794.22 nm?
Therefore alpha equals 6.699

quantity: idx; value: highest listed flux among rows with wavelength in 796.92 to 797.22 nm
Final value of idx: 7.073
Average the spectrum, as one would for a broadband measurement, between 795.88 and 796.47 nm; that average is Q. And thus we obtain 6.77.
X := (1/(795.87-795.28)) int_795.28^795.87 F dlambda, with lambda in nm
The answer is 7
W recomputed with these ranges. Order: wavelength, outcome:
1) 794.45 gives 6.532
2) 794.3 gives 6.603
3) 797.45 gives 6.761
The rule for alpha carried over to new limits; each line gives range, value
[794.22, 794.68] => 6.498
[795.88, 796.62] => 6.722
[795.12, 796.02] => 6.85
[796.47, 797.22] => 6.803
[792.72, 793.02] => 6.715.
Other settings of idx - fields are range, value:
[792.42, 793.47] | 6.777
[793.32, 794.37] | 6.856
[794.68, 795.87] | 7.033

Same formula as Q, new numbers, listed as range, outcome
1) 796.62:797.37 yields 6.98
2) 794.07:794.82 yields 6.57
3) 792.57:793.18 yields 6.73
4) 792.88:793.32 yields 6.73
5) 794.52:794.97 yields 6.54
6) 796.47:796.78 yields 6.85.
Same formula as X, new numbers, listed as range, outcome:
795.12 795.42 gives 6.97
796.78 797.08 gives 7.04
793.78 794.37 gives 6.74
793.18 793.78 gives 6.79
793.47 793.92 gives 6.83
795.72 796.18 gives 6.85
